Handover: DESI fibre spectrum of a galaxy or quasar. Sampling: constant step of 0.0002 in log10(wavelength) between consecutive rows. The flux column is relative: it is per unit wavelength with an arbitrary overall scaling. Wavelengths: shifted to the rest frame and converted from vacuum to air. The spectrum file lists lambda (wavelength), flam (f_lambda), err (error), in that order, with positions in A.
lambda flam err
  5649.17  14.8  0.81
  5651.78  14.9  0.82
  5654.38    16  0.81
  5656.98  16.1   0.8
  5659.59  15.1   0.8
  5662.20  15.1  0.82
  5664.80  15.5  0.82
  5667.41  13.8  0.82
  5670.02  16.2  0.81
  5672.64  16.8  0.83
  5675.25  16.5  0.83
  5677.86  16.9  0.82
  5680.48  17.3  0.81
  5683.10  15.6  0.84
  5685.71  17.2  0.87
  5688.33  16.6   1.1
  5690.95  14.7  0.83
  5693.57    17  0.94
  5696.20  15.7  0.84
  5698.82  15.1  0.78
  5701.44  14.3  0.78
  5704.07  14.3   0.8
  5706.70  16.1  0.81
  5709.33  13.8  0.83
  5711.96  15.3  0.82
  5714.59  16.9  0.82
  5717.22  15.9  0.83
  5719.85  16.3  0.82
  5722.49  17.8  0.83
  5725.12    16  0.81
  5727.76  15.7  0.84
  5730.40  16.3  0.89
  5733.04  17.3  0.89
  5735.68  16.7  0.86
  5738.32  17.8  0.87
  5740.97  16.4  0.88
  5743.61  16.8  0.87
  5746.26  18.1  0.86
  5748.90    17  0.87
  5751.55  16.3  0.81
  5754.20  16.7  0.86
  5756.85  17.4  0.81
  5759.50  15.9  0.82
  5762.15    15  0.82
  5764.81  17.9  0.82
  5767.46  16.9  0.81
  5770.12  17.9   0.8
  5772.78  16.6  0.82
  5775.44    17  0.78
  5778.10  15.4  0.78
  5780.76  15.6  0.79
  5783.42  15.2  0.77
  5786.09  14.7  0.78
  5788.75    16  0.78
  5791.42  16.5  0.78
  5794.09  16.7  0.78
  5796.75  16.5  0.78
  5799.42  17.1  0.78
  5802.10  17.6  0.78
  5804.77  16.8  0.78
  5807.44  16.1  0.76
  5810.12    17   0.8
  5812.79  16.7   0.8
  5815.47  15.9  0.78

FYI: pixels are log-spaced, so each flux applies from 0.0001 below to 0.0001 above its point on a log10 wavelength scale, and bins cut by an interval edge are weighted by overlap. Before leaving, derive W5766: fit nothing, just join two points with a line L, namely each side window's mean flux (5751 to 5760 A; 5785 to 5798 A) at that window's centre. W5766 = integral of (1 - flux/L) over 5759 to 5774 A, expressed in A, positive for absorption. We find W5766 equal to -0.2 A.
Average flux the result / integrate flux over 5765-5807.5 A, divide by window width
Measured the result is 16.5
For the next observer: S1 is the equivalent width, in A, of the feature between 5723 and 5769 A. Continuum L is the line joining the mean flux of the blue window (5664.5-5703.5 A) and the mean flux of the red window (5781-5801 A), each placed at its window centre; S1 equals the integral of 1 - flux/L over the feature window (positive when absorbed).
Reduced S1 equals -2.1 A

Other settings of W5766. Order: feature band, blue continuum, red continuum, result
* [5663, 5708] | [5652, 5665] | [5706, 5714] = -1.5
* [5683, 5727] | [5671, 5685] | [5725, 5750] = 2.4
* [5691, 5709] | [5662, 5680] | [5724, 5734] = 0.9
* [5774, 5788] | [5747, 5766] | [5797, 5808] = 1.0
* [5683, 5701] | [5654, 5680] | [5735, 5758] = 0.3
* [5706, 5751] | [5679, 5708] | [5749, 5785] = -1.0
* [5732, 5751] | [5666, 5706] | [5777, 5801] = -1.4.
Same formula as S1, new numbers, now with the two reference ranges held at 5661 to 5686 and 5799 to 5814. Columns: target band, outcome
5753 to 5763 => 0.2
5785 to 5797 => 0.5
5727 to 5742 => -0.3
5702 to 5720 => 1.0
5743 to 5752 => -0.3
